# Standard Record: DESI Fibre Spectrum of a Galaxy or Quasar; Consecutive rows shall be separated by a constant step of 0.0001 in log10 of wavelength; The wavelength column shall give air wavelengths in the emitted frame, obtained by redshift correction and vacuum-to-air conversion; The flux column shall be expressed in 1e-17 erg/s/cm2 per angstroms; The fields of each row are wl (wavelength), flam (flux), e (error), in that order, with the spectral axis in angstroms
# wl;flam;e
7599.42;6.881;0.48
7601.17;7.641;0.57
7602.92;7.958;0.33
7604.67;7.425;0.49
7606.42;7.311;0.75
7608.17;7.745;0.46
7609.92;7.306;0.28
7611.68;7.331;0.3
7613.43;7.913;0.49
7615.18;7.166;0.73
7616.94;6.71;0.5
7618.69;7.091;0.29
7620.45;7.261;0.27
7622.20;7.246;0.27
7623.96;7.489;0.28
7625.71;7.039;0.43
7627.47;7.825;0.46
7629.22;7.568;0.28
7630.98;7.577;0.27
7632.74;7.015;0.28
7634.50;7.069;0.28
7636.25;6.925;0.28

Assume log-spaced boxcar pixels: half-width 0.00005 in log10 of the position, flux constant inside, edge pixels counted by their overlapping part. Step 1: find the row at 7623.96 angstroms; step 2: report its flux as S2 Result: 7.489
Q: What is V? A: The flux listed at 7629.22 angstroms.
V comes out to 7.568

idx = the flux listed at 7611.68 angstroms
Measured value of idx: 7.331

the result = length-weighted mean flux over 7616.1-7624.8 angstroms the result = 7.16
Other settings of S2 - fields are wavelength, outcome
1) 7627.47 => 7.825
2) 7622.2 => 7.246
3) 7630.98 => 7.577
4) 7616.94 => 6.71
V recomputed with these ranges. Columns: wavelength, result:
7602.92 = 7.958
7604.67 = 7.425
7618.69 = 7.091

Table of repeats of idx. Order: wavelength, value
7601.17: 7.641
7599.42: 6.881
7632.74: 7.015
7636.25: 6.925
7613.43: 7.913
